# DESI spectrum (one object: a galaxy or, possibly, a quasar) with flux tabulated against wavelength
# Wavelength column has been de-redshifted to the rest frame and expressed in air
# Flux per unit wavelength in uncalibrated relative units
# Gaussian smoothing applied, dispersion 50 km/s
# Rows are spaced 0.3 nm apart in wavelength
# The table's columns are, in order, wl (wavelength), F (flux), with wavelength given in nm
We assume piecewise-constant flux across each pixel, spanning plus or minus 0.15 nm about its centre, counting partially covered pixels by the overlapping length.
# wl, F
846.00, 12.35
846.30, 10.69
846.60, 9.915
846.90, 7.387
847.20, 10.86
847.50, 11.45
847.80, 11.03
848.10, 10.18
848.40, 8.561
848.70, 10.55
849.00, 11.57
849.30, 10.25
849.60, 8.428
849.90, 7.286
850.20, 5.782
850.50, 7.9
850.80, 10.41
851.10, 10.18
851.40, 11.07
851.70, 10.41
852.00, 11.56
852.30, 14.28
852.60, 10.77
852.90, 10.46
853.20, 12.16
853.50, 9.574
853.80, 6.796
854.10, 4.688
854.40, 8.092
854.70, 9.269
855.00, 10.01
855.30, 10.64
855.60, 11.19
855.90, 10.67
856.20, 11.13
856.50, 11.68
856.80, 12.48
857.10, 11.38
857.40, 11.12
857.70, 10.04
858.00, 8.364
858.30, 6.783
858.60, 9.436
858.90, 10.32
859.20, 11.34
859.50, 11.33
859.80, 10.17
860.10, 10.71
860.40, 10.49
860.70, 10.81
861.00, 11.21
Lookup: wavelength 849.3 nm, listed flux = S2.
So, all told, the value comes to 10.25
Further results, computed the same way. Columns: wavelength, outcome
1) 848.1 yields 10.18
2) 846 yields 12.35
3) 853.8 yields 6.796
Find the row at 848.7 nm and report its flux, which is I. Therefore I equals 10.55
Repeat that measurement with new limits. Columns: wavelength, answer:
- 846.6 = 9.915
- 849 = 11.57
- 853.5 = 9.574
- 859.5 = 11.33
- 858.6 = 9.436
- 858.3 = 6.783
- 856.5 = 11.68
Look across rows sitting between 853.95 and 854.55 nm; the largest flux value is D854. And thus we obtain 8.092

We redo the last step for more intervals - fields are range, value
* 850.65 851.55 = 11.07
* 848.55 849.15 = 11.57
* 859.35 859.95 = 11.33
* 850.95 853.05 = 14.28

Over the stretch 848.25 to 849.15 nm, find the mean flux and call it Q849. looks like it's 10.2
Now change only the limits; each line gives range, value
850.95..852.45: 11.5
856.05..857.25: 11.7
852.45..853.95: 9.95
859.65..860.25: 10.4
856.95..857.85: 10.8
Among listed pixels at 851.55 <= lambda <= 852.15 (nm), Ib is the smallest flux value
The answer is 10.41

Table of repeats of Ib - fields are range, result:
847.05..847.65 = 10.86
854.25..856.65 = 8.092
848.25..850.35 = 5.782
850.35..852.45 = 7.9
